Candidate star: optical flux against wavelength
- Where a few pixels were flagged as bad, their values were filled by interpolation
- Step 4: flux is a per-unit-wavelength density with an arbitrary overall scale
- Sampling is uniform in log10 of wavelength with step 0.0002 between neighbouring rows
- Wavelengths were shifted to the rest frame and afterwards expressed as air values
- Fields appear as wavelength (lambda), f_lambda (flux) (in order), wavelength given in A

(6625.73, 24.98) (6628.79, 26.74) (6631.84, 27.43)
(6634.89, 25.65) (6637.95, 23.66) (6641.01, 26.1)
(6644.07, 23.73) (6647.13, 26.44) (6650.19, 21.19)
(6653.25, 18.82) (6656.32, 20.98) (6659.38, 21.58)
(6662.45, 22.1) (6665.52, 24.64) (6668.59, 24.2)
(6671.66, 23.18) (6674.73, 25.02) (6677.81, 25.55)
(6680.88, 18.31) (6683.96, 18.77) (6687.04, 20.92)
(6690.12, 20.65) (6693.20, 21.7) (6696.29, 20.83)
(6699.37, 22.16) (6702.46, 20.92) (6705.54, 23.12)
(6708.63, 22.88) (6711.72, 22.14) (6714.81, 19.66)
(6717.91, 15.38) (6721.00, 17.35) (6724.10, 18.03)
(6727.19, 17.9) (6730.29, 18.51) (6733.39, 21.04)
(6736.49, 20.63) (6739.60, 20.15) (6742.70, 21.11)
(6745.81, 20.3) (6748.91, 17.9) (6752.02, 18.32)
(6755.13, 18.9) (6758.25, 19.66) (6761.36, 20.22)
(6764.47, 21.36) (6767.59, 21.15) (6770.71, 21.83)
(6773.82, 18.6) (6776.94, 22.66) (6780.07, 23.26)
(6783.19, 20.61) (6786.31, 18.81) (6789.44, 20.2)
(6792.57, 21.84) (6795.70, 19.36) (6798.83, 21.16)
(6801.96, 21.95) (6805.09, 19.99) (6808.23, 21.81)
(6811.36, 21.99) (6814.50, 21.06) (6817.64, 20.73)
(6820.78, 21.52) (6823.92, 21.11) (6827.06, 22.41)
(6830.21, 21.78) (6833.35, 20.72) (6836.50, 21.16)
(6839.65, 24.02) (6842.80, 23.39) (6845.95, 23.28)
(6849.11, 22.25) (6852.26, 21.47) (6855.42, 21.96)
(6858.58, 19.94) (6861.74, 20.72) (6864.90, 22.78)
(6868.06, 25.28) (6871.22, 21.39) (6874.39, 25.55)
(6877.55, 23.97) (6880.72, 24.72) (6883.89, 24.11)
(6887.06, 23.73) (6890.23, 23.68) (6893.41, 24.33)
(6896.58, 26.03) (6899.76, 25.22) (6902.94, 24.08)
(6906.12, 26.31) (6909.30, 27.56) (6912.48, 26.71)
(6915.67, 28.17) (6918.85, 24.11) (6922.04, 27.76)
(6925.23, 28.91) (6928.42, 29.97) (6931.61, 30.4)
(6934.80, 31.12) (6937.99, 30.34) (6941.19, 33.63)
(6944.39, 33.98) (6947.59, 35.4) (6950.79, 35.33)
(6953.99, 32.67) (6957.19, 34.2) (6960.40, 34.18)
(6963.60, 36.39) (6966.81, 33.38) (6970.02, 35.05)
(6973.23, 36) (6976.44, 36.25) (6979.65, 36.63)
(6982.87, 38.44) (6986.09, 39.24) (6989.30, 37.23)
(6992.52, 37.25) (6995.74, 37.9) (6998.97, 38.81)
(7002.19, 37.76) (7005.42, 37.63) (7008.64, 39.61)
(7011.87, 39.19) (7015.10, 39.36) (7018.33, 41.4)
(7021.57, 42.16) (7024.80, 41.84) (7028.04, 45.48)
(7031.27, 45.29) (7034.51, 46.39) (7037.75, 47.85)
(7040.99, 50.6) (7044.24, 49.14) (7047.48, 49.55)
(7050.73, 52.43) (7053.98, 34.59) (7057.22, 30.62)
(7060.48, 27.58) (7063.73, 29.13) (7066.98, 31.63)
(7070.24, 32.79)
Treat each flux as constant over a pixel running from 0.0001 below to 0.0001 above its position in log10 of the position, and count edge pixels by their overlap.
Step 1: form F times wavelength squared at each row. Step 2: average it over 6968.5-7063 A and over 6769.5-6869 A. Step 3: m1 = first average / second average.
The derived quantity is 2.0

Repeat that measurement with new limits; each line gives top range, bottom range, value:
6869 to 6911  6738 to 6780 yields 1.27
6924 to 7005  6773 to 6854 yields 1.70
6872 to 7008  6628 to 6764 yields 1.57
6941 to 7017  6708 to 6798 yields 1.96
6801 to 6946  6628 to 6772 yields 1.21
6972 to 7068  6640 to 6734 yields 2.06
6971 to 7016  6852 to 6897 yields 1.68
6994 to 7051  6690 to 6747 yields 2.34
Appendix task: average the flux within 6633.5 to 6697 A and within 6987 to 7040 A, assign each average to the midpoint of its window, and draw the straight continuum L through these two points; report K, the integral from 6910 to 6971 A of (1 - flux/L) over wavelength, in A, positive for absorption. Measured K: 9.3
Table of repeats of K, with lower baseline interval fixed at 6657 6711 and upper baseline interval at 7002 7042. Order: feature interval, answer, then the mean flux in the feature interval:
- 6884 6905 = 6.3 A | 24.5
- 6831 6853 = 6.5 A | 22.3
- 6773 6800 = 7.2 A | 20.8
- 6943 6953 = 0.9 A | 34.8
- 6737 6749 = 2.6 A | 20.2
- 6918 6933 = 3.4 A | 28.4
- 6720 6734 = 3.6 A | 18.5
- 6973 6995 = 1.6 A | 37.4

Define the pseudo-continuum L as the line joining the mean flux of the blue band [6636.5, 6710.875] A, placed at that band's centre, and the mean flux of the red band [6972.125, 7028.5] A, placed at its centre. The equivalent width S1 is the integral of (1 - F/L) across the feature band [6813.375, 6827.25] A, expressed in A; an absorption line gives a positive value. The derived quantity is 3.97 A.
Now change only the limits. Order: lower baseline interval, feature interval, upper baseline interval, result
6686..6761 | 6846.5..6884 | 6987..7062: 9.03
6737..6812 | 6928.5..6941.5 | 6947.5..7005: 0.82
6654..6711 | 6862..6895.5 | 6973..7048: 9.68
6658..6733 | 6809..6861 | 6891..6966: 8.94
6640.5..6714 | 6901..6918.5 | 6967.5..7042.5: 4.32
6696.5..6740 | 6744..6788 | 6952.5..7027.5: 5.42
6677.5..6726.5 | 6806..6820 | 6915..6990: 2.55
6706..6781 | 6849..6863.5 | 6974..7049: 3.90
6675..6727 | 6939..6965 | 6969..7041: 1.68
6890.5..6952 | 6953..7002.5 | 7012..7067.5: -2.07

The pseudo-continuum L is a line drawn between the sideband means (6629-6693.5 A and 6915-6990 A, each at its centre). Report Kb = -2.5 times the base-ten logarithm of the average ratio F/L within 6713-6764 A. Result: 0.32 mag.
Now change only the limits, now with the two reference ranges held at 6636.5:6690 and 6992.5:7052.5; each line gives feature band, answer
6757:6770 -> 0.34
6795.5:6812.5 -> 0.40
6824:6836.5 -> 0.44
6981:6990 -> 0.08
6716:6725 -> 0.46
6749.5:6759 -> 0.43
